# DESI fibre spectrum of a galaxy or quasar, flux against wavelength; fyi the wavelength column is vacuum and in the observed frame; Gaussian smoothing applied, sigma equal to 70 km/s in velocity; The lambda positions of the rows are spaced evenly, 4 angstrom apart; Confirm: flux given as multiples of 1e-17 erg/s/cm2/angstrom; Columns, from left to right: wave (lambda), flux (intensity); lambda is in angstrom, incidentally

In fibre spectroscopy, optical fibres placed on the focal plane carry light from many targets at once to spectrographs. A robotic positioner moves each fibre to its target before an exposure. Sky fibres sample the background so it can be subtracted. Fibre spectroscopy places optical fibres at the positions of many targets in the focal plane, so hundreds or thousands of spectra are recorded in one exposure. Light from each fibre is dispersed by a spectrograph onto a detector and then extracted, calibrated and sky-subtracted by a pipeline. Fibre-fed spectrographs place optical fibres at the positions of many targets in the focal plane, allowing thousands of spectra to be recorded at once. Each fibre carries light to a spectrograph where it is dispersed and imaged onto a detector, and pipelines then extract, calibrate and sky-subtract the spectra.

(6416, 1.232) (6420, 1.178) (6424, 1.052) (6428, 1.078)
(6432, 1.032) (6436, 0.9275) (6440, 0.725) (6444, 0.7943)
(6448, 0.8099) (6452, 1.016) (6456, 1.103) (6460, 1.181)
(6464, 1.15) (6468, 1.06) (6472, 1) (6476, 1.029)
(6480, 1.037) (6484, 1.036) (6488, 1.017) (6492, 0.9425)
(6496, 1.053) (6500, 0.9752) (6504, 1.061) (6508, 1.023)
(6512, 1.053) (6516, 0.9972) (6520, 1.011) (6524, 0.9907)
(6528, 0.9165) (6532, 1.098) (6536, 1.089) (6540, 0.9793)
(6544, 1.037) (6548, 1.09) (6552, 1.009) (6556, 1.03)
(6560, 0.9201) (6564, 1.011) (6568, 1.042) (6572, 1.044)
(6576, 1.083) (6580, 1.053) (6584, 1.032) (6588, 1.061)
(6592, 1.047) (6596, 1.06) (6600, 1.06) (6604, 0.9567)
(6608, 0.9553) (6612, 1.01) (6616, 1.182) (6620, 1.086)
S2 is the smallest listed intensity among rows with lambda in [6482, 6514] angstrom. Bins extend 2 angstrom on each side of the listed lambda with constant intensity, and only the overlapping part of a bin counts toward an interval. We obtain 0.9425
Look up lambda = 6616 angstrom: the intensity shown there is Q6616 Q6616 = 1.182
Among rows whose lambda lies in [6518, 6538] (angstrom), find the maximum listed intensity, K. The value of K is 1.098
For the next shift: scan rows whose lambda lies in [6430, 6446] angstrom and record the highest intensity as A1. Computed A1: 1.032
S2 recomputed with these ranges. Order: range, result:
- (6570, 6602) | 1.032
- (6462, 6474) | 1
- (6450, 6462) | 1.016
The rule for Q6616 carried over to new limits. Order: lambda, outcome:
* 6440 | 0.725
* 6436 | 0.9275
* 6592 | 1.047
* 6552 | 1.009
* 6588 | 1.061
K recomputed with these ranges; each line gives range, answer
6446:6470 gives 1.181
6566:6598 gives 1.083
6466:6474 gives 1.06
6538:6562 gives 1.09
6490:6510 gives 1.061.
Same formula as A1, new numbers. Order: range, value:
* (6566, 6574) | 1.044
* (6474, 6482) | 1.037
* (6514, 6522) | 1.011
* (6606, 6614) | 1.01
